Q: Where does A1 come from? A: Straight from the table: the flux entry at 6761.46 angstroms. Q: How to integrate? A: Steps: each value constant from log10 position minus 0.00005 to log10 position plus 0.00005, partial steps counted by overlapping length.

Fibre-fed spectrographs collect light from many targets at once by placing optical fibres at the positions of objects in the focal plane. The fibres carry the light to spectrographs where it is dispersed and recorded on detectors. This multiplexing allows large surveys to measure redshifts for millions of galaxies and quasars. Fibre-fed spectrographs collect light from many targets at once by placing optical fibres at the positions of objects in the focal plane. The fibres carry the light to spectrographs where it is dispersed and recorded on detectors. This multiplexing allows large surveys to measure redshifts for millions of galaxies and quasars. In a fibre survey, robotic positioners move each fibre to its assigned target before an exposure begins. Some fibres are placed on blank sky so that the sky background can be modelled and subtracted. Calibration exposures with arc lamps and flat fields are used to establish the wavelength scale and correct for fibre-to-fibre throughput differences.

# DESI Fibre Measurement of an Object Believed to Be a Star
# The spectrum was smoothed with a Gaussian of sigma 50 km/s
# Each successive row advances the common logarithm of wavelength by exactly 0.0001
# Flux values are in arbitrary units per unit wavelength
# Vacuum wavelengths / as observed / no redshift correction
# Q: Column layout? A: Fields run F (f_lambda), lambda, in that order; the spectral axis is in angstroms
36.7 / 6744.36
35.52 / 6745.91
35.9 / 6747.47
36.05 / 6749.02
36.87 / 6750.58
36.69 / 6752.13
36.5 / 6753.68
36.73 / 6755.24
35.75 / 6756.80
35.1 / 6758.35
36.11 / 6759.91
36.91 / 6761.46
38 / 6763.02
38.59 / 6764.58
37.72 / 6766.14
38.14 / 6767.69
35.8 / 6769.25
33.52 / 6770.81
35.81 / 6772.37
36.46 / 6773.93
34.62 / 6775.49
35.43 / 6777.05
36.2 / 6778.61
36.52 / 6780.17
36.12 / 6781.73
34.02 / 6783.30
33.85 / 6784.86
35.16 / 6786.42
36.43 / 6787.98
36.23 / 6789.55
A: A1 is 36.91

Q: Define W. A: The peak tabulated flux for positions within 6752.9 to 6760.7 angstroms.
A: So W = 36.73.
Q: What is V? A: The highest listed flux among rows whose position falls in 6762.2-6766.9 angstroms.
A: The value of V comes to 38.59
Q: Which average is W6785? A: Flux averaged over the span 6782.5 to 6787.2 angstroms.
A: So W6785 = 34.3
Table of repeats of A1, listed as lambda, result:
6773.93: 36.46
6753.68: 36.5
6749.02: 36.05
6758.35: 35.1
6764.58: 38.59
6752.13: 36.69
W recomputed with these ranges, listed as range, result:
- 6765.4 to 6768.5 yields 38.14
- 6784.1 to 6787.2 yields 35.16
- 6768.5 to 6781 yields 36.52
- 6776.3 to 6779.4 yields 36.2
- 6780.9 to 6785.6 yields 36.12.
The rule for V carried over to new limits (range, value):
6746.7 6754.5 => 36.87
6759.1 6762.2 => 36.91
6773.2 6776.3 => 36.46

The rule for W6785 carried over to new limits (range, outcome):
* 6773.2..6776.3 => 35.5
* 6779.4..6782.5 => 36.3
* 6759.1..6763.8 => 37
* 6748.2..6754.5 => 36.5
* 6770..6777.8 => 35.2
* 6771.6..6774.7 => 36.1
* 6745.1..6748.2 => 35.7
